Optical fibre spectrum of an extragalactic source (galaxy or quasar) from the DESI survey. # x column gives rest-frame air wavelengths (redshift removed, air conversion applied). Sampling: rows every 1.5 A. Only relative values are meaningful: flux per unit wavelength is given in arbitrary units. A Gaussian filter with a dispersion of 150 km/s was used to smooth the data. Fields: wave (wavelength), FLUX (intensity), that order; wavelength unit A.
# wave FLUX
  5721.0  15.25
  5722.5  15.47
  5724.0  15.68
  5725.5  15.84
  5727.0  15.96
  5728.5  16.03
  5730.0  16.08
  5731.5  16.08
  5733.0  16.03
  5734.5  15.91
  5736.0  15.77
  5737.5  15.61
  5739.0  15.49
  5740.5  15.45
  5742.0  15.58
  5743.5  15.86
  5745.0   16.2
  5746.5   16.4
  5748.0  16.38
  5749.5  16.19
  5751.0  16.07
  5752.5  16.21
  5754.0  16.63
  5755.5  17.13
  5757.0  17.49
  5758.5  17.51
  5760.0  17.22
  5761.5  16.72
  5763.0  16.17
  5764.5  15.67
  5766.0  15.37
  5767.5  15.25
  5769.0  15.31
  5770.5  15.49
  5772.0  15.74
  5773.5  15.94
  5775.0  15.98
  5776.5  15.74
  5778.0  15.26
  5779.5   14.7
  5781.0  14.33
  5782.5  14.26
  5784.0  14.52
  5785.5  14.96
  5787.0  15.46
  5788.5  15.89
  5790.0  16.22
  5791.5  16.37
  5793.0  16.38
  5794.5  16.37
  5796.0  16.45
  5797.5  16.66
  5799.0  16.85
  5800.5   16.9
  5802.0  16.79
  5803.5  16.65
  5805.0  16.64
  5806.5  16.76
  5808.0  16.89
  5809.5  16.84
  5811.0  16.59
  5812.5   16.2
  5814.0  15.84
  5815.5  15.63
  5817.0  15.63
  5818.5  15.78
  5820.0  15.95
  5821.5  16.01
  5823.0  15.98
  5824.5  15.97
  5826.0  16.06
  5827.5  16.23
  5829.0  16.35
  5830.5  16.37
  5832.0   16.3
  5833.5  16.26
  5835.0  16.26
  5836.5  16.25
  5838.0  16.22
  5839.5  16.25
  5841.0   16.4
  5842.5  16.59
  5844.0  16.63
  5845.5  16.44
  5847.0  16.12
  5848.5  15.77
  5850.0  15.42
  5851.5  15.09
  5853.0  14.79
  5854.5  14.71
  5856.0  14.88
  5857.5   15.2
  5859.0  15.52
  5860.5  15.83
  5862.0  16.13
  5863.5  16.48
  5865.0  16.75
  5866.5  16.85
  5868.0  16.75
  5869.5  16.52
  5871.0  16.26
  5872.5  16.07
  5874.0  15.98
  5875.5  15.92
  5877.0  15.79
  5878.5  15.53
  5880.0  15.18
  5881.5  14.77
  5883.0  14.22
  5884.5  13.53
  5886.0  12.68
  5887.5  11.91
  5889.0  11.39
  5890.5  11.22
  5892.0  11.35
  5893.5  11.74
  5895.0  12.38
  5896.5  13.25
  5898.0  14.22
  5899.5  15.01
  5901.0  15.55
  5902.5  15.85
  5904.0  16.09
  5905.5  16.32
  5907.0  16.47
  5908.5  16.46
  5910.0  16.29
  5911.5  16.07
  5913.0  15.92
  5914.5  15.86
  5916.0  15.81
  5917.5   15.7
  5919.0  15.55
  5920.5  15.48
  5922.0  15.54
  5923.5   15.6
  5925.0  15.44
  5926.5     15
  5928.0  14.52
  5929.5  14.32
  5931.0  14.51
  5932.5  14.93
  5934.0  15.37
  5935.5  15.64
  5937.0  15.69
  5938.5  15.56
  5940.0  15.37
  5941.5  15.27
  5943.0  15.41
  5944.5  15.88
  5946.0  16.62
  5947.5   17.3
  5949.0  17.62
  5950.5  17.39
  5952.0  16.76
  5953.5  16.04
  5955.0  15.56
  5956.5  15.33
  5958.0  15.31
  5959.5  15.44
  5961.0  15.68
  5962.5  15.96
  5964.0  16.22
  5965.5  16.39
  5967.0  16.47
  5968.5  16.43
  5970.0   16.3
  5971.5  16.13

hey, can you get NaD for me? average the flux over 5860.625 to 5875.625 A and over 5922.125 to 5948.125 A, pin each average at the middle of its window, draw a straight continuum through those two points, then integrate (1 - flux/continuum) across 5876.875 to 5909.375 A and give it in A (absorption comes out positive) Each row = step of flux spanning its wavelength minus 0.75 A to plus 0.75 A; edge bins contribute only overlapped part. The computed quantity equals 3.9 A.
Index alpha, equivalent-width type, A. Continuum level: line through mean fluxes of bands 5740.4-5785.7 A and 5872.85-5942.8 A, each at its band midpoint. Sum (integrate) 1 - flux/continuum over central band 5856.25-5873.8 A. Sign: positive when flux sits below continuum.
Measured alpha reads -1.2 A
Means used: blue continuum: 15.9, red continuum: 14.8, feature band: 16.2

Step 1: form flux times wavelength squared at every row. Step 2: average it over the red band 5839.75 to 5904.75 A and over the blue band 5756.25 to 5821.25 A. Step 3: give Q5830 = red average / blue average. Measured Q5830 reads 1.0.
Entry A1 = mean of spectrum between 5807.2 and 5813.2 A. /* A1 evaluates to 16.6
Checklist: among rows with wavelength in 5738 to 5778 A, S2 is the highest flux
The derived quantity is 17.51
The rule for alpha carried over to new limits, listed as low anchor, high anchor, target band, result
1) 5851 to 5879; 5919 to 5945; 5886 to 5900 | 2.82 A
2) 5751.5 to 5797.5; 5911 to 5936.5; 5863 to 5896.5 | 2.28 A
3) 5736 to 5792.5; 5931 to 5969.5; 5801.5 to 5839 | -0.86 A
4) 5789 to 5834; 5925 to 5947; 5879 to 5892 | 2.21 A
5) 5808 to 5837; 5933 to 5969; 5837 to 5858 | 0.47 A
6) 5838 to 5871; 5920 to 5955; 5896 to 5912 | 0.19 A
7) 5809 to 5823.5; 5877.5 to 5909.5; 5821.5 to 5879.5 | -3.30 A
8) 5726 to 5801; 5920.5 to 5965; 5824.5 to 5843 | -0.49 A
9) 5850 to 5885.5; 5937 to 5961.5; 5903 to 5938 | 0.60 A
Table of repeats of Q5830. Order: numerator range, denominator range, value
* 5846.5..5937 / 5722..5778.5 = 0.99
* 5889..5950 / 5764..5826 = 0.99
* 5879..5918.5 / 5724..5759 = 0.94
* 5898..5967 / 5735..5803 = 1.04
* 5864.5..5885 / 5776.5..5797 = 1.05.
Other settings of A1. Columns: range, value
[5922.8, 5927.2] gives 15.3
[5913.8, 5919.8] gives 15.7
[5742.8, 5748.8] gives 16.2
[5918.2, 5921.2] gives 15.5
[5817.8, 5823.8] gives 15.9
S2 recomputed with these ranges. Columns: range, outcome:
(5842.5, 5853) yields 16.63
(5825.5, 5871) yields 16.85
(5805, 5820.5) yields 16.89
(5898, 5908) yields 16.47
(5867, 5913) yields 16.75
